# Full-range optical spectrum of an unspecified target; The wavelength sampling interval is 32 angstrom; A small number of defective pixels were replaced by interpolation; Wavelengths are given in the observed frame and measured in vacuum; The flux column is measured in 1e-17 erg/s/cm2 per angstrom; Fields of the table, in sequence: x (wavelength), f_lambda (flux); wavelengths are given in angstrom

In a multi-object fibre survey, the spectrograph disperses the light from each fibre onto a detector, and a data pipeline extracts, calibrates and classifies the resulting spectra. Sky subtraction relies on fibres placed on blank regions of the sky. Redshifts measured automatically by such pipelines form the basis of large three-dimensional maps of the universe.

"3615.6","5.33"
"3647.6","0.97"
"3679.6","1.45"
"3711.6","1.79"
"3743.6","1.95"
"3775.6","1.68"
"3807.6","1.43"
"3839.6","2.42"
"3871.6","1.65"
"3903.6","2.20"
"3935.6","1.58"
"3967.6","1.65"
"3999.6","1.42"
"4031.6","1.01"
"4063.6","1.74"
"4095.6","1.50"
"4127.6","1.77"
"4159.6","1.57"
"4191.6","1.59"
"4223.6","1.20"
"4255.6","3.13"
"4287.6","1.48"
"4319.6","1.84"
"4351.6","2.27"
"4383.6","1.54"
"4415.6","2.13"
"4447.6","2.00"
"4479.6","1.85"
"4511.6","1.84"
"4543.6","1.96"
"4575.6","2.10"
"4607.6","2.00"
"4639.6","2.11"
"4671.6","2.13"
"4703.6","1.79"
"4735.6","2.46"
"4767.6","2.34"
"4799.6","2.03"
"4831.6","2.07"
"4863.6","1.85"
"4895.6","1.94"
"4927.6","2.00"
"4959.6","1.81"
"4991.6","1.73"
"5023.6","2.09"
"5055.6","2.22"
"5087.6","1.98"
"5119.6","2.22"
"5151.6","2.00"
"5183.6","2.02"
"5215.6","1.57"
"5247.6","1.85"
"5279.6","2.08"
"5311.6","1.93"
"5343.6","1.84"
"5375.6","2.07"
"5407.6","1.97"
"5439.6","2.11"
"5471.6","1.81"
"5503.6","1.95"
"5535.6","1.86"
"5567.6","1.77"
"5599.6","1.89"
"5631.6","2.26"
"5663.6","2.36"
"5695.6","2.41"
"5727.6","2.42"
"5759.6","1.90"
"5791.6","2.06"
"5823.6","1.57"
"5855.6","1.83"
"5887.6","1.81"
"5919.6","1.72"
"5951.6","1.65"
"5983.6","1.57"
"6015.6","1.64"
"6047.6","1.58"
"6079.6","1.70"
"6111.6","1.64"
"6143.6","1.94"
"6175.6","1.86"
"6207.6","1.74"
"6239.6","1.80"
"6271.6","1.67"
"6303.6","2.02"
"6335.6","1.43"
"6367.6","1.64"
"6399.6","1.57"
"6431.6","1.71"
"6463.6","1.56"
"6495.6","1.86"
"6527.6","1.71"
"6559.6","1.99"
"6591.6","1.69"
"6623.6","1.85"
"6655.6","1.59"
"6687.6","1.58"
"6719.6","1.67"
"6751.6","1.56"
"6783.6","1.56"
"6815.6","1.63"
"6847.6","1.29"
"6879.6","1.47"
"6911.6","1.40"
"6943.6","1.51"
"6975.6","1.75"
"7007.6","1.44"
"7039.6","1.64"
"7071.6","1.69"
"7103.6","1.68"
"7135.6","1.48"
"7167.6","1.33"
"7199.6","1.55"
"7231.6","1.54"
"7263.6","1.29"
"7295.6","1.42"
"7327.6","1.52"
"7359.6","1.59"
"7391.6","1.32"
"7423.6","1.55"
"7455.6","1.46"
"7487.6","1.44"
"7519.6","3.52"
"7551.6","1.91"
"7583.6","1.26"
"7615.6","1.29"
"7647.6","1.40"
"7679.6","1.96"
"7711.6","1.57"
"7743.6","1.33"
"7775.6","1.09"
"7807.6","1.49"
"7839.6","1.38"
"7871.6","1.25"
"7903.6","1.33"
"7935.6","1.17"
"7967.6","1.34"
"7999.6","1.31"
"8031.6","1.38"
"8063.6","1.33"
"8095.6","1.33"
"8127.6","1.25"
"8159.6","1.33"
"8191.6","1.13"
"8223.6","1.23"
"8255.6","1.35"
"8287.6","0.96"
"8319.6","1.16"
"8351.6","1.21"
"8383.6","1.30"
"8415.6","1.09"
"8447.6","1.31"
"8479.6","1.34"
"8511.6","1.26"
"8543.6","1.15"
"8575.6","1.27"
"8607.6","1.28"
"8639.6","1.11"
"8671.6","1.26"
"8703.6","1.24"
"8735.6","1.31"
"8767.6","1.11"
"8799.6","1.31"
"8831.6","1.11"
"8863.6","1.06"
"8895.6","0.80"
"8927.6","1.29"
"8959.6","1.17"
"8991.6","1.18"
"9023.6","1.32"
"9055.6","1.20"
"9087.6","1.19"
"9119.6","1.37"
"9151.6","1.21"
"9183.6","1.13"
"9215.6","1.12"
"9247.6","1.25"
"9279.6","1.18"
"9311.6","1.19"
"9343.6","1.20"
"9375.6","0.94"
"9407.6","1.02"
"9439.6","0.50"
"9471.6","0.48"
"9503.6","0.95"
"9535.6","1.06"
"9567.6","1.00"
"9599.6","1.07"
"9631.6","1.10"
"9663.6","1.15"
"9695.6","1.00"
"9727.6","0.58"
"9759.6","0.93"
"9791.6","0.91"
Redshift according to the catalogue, 0.14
